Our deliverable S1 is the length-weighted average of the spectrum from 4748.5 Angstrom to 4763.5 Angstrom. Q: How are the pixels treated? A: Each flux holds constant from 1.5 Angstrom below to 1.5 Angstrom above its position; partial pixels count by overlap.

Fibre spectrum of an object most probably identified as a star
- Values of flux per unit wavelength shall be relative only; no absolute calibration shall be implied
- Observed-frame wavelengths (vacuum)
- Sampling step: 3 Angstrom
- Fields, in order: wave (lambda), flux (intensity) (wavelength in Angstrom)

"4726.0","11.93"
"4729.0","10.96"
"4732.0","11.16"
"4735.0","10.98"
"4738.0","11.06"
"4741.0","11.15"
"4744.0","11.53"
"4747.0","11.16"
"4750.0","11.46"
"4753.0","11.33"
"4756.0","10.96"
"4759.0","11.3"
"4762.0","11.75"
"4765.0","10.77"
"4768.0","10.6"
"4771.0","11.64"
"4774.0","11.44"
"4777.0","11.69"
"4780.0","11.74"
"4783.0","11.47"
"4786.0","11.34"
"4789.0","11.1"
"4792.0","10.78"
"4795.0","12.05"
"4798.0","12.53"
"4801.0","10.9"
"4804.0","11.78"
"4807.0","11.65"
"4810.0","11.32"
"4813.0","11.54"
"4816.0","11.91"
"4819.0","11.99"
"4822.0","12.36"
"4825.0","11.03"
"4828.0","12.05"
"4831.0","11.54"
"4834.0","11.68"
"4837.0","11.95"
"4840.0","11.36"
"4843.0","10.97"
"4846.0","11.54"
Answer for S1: 11.4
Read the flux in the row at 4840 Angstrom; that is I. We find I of 11.36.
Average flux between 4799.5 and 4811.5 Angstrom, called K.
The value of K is 11.4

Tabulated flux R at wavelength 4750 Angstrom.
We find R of 11.46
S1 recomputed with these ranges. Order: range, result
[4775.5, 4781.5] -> 11.7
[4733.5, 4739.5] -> 11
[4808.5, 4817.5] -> 11.6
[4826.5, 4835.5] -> 11.8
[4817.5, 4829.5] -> 11.9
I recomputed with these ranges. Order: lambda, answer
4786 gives 11.34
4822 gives 12.36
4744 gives 11.53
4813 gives 11.54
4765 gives 10.77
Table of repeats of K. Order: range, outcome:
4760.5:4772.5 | 11.2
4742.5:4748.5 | 11.3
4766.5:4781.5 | 11.4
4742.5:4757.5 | 11.3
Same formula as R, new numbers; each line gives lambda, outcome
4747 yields 11.16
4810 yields 11.32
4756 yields 10.96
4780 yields 11.74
